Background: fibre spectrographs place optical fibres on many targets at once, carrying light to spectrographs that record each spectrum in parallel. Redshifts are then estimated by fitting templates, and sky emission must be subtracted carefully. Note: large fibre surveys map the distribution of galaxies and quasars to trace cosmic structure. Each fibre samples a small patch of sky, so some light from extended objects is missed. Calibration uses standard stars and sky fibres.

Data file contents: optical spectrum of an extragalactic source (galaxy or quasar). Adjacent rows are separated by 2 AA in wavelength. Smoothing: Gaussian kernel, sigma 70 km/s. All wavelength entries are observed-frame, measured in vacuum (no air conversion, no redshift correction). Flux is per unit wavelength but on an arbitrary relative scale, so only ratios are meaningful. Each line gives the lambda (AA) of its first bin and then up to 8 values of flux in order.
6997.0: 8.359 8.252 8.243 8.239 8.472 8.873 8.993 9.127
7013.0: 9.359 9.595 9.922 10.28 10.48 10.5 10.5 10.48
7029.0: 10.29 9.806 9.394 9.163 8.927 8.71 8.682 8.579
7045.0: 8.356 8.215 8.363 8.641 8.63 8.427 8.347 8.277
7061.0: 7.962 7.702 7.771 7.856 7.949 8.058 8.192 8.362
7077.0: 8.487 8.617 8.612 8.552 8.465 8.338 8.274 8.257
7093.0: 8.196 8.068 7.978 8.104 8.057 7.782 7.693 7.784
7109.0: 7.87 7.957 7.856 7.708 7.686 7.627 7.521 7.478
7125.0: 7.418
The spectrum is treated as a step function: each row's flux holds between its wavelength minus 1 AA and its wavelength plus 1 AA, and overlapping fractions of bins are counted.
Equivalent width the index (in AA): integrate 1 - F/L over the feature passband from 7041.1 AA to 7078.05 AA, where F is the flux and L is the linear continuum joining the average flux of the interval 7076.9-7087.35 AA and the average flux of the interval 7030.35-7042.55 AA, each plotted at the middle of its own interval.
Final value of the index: 2.3 AA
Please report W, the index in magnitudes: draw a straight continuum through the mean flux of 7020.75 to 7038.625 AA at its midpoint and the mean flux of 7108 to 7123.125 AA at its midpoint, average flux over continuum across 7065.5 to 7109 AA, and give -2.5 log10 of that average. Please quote 0.03 mag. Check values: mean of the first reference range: 9.88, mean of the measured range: 8.16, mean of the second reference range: 7.73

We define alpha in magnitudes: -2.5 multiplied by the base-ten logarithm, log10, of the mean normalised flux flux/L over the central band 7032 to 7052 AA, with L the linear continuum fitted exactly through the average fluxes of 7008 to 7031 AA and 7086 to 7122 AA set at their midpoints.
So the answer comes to 0.09 mag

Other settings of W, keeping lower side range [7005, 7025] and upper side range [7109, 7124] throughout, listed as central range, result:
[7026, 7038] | -0.04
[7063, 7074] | 0.09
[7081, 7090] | -0.02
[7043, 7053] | 0.07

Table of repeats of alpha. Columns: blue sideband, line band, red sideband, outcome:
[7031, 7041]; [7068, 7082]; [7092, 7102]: 0.02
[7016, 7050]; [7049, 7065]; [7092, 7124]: 0.09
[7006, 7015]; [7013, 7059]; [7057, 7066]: -0.08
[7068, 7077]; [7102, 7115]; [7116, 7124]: -0.01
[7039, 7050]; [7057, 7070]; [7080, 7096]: 0.06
